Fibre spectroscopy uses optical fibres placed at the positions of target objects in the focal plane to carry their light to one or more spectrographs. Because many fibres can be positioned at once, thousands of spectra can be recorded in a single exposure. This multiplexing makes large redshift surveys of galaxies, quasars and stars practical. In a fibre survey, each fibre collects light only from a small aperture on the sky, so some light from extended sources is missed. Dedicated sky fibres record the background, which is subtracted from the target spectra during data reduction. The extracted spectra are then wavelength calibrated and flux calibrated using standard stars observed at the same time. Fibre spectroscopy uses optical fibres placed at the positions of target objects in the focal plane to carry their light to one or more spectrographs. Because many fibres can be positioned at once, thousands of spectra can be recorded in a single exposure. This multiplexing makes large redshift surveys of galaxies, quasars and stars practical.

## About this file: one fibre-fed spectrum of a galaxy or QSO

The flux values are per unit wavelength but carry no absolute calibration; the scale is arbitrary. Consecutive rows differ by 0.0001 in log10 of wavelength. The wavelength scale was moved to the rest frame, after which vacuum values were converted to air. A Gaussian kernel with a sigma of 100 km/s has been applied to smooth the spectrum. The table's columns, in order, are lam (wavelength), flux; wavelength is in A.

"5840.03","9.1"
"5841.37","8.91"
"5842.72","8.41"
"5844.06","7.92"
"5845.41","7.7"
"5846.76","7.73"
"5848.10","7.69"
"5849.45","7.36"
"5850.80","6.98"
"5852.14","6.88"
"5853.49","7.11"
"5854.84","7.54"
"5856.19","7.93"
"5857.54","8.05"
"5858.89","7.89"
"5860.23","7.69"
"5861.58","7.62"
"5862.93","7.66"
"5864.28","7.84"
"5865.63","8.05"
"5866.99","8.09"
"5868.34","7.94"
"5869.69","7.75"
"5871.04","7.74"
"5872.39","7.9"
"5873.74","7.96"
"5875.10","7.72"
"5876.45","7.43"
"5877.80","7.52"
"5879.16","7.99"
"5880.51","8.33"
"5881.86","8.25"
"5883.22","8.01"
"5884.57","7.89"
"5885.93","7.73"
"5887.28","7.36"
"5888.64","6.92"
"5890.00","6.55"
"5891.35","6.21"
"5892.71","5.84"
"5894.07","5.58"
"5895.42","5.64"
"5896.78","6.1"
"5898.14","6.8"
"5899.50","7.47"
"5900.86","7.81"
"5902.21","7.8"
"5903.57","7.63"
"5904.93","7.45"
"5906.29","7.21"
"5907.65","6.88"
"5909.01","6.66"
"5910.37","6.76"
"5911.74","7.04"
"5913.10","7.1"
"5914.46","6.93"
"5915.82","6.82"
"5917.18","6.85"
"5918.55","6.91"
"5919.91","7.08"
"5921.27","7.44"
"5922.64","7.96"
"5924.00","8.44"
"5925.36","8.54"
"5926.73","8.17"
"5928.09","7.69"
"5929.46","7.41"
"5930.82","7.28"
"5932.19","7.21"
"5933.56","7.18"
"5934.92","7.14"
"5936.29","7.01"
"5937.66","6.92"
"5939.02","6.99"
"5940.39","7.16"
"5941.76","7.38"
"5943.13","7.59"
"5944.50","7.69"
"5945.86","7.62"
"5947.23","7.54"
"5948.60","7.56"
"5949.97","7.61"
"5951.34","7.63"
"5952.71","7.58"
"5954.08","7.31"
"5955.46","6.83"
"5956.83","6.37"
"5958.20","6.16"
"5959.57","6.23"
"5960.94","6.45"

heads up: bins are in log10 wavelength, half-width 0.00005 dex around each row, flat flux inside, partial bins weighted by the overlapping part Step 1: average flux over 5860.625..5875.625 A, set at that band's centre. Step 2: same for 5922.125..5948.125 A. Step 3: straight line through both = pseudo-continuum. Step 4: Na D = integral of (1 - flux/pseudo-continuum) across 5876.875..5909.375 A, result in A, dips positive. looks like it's 2.37 A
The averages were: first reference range 7.84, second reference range 7.52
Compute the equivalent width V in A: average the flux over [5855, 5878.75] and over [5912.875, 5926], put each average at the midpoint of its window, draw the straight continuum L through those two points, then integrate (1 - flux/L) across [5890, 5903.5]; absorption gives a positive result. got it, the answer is 1.70 A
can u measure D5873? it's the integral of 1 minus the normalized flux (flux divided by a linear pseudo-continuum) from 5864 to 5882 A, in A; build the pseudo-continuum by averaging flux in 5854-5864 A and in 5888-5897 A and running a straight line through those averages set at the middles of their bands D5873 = -2.1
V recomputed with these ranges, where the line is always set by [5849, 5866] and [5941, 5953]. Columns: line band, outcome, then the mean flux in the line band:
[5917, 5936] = 0.1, 7.53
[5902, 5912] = 0.6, 7.15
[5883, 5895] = 1.2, 6.83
